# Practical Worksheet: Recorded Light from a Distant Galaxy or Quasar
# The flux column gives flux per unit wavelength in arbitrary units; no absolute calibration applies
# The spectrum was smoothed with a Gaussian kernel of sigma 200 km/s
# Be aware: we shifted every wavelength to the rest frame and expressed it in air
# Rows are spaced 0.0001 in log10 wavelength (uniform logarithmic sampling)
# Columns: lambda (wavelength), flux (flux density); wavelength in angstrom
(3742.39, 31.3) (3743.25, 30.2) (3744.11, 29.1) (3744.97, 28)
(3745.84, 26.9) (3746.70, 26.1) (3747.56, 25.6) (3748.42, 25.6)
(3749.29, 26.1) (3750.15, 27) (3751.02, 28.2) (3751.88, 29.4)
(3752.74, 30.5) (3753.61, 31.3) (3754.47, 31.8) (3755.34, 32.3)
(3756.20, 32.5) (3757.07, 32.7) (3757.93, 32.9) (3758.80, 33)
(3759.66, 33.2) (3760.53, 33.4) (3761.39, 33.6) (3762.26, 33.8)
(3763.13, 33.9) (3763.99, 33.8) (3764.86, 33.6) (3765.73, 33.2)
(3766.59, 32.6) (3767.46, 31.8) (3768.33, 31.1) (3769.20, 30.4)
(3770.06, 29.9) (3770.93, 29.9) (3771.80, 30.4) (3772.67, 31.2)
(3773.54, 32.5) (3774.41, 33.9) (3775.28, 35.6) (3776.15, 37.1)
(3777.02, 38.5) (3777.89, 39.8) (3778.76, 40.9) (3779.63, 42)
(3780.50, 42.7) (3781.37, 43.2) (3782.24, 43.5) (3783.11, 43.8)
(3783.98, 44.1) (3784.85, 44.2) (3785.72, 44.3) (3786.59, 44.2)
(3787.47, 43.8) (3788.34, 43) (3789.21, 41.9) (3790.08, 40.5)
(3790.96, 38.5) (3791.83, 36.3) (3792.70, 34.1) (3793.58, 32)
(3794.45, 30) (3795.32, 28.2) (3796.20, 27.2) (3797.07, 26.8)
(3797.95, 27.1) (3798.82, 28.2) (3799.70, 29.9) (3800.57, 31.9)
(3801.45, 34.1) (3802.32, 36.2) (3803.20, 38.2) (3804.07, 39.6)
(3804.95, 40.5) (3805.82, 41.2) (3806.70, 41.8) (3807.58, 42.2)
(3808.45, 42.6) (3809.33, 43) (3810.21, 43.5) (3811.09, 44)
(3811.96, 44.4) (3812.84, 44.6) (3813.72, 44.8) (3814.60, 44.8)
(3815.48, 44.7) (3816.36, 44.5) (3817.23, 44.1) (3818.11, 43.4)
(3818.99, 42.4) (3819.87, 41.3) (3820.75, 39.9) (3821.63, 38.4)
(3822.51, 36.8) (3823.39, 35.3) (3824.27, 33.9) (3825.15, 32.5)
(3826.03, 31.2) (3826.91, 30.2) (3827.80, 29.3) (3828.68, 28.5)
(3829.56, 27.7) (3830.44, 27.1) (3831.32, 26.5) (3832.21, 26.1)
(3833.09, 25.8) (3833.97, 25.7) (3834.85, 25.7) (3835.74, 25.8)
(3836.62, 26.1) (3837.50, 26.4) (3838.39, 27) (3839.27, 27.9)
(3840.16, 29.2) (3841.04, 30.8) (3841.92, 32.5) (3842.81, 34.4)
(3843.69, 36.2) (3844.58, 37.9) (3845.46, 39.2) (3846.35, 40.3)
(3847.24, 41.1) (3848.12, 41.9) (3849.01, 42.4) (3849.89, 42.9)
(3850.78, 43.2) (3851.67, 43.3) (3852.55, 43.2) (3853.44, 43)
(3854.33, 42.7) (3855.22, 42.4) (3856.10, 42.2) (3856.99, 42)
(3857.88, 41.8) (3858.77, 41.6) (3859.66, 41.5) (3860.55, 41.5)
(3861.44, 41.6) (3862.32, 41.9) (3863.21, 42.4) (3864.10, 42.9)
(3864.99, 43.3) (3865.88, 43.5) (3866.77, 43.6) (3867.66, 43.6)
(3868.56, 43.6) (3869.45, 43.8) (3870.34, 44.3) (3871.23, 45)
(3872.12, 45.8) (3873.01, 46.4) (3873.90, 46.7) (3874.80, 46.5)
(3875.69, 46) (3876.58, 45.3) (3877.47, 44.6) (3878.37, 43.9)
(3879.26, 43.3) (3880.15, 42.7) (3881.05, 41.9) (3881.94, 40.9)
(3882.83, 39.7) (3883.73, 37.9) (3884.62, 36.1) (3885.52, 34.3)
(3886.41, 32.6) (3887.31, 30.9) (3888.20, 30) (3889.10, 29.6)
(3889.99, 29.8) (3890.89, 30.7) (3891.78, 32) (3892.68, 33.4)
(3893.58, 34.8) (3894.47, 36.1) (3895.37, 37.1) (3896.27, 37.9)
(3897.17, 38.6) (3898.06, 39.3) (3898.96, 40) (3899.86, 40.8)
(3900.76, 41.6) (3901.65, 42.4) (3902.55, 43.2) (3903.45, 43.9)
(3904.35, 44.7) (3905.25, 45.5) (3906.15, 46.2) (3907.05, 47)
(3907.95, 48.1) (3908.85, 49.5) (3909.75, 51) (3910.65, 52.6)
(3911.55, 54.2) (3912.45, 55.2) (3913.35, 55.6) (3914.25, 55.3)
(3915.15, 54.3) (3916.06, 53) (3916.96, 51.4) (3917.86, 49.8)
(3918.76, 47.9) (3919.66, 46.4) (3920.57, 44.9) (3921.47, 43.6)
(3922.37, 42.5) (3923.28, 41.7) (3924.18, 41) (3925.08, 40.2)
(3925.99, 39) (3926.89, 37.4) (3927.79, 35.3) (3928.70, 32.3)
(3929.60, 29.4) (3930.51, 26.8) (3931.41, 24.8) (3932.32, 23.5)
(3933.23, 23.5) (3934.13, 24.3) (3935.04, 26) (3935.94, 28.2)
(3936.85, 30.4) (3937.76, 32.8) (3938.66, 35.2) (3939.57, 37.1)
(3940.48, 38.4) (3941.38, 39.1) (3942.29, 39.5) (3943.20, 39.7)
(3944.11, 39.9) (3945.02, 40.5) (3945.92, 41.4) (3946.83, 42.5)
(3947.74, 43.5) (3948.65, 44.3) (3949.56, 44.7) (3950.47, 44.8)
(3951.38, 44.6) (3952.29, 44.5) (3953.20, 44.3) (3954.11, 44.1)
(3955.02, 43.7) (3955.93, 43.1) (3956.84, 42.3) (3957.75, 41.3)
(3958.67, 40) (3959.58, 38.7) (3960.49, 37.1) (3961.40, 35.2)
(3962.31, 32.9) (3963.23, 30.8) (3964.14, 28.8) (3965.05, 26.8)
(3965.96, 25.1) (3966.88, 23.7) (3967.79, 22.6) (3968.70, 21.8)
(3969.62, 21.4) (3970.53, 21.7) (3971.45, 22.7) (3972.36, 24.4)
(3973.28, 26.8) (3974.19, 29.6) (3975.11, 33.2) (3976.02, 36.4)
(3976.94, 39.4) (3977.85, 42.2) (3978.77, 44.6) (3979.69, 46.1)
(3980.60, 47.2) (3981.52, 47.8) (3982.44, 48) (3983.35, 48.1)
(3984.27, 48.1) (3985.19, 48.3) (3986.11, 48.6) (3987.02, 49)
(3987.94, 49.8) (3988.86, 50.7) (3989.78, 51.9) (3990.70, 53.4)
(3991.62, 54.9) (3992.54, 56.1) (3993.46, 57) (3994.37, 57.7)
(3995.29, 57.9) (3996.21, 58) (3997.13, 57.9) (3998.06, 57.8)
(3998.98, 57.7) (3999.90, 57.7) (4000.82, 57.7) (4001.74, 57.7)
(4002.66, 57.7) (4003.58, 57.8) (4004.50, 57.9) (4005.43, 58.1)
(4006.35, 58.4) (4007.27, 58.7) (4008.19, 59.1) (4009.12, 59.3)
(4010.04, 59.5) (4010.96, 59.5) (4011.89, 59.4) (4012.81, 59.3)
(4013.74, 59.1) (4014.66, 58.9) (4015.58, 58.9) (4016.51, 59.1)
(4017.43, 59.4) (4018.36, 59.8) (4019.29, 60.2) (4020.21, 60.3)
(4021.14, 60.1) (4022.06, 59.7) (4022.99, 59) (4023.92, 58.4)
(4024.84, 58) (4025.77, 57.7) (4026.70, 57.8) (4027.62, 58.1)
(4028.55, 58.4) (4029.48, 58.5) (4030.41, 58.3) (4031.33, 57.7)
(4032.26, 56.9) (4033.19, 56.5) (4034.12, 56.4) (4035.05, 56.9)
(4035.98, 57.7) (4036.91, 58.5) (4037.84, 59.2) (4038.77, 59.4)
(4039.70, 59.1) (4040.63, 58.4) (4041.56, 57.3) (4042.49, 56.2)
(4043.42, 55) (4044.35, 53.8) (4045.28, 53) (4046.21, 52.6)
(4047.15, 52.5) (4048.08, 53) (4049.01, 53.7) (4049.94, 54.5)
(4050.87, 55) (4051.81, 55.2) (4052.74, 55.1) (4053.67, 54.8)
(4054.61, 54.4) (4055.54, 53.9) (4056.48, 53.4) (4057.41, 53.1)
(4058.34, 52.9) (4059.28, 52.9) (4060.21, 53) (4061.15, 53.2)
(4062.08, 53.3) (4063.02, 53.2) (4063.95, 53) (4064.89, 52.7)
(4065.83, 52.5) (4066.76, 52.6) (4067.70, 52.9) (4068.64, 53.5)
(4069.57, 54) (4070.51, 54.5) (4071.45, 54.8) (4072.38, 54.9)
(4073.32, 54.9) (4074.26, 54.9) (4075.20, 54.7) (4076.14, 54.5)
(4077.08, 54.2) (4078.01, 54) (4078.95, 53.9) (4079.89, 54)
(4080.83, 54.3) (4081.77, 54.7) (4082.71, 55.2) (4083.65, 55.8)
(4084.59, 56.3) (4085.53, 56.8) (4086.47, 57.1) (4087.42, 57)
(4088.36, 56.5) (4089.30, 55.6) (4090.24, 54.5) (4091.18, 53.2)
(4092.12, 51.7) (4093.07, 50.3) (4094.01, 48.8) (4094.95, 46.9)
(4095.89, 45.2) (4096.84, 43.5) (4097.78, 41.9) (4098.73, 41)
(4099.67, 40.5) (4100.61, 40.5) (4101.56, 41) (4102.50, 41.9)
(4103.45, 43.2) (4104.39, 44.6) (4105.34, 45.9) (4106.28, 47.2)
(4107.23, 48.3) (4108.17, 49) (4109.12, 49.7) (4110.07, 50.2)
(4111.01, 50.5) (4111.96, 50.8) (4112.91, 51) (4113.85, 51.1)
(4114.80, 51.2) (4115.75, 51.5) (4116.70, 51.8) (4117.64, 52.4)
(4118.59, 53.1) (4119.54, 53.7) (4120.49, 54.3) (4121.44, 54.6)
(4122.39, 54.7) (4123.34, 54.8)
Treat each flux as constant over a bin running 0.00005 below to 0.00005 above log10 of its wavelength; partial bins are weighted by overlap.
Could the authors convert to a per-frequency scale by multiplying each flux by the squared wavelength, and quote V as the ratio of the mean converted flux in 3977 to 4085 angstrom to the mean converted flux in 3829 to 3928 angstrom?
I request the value 1.48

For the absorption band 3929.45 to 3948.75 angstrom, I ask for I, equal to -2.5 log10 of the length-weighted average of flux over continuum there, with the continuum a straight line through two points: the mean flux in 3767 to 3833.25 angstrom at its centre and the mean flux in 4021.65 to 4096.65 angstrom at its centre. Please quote 0.34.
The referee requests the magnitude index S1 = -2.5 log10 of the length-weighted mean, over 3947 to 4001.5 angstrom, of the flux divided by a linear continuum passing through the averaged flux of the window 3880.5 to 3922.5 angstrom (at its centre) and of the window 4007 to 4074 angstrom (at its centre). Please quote 0.18 mag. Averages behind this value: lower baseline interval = 42.4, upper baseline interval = 56.3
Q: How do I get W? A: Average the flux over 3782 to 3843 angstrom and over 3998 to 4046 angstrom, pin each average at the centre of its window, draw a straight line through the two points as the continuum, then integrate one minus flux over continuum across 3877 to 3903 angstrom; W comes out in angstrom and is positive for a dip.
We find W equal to 3.9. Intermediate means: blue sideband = 35.8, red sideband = 58.2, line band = 37.5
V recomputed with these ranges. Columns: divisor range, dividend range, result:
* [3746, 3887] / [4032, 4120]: 1.61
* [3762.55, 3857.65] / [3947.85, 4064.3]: 1.52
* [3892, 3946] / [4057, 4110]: 1.37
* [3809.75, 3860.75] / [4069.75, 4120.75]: 1.58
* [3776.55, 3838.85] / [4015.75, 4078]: 1.72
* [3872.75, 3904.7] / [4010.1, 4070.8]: 1.56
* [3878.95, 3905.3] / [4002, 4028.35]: 1.67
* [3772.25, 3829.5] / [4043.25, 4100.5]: 1.59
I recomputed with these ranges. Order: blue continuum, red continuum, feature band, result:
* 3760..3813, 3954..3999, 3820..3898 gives 0.03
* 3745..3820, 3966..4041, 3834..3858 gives 0.12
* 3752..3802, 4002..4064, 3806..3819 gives -0.15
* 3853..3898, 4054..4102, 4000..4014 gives -0.22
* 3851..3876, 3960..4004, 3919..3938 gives 0.26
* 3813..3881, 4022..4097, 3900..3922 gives -0.12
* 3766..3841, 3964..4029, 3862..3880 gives -0.09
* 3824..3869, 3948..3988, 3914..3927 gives -0.23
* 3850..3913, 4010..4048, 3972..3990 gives 0.22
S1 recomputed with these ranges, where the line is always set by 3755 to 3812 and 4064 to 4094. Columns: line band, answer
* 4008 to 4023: -0.18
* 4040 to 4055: -0.05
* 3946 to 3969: 0.24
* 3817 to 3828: 0.05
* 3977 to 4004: -0.08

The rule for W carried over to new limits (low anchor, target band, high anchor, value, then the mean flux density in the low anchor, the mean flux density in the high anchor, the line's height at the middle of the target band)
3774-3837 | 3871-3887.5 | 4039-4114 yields -0.3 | 36.9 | 52.1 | 41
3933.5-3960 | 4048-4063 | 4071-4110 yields -1.9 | 39.2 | 50.5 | 47.8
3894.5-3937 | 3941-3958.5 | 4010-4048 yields 1.5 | 41.4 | 57.8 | 46.4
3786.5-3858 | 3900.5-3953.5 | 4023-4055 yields 5.1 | 36.5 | 56.4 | 46.1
